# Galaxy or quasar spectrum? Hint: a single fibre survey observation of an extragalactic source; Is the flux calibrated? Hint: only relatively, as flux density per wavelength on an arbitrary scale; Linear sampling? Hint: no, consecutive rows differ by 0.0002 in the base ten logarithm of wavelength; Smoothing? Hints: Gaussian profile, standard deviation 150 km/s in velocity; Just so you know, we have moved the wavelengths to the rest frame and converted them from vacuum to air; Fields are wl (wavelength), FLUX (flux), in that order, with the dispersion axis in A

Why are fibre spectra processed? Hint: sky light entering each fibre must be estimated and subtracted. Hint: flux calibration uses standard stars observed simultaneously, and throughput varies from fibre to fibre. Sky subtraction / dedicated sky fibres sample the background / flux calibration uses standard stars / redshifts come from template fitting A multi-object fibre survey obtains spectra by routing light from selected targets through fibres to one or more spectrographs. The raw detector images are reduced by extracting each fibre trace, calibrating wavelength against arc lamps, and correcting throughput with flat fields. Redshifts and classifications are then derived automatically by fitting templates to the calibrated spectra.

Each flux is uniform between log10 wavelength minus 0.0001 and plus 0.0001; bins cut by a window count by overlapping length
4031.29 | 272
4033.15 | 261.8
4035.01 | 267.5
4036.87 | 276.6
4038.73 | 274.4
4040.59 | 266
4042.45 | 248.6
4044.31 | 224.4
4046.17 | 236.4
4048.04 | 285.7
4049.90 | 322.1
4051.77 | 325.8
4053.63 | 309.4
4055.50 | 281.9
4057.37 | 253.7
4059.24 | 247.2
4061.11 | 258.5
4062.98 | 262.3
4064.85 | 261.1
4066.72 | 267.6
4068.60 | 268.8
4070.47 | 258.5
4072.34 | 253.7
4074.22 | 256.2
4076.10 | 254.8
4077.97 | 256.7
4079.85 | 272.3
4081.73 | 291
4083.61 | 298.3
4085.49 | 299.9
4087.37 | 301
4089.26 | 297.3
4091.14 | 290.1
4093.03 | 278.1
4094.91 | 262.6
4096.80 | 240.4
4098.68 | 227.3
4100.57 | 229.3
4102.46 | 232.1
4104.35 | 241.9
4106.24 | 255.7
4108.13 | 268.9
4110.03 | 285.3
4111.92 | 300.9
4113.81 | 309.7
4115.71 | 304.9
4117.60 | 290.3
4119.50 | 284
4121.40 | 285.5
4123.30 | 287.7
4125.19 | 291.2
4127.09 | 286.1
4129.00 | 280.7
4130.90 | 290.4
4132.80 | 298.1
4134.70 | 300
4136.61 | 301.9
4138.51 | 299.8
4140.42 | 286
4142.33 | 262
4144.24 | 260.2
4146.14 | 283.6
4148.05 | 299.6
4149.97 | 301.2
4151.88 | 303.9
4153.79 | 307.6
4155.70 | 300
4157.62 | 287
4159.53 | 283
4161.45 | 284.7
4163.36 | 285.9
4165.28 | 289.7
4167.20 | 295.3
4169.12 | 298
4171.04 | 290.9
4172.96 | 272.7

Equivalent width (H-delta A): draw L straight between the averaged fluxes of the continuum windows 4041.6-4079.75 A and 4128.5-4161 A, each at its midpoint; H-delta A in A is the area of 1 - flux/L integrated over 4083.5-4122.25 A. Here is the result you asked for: 0.6 A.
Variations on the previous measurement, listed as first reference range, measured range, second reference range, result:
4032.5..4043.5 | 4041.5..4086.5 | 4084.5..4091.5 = 1.81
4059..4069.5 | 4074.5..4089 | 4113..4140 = -0.58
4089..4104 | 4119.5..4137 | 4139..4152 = -1.06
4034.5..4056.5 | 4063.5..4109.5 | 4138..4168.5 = 2.64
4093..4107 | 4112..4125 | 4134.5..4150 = -1.56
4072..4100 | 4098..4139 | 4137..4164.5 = 0.13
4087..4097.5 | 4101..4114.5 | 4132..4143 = 0.68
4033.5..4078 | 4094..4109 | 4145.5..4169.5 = 1.87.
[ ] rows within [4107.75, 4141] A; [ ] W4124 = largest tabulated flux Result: 309.7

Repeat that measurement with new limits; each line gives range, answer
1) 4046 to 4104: 325.8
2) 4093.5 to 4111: 285.3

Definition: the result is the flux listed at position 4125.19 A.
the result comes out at 291.2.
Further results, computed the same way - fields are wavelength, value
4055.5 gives 281.9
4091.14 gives 290.1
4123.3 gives 287.7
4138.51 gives 299.8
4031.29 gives 272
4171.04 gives 290.9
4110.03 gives 285.3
